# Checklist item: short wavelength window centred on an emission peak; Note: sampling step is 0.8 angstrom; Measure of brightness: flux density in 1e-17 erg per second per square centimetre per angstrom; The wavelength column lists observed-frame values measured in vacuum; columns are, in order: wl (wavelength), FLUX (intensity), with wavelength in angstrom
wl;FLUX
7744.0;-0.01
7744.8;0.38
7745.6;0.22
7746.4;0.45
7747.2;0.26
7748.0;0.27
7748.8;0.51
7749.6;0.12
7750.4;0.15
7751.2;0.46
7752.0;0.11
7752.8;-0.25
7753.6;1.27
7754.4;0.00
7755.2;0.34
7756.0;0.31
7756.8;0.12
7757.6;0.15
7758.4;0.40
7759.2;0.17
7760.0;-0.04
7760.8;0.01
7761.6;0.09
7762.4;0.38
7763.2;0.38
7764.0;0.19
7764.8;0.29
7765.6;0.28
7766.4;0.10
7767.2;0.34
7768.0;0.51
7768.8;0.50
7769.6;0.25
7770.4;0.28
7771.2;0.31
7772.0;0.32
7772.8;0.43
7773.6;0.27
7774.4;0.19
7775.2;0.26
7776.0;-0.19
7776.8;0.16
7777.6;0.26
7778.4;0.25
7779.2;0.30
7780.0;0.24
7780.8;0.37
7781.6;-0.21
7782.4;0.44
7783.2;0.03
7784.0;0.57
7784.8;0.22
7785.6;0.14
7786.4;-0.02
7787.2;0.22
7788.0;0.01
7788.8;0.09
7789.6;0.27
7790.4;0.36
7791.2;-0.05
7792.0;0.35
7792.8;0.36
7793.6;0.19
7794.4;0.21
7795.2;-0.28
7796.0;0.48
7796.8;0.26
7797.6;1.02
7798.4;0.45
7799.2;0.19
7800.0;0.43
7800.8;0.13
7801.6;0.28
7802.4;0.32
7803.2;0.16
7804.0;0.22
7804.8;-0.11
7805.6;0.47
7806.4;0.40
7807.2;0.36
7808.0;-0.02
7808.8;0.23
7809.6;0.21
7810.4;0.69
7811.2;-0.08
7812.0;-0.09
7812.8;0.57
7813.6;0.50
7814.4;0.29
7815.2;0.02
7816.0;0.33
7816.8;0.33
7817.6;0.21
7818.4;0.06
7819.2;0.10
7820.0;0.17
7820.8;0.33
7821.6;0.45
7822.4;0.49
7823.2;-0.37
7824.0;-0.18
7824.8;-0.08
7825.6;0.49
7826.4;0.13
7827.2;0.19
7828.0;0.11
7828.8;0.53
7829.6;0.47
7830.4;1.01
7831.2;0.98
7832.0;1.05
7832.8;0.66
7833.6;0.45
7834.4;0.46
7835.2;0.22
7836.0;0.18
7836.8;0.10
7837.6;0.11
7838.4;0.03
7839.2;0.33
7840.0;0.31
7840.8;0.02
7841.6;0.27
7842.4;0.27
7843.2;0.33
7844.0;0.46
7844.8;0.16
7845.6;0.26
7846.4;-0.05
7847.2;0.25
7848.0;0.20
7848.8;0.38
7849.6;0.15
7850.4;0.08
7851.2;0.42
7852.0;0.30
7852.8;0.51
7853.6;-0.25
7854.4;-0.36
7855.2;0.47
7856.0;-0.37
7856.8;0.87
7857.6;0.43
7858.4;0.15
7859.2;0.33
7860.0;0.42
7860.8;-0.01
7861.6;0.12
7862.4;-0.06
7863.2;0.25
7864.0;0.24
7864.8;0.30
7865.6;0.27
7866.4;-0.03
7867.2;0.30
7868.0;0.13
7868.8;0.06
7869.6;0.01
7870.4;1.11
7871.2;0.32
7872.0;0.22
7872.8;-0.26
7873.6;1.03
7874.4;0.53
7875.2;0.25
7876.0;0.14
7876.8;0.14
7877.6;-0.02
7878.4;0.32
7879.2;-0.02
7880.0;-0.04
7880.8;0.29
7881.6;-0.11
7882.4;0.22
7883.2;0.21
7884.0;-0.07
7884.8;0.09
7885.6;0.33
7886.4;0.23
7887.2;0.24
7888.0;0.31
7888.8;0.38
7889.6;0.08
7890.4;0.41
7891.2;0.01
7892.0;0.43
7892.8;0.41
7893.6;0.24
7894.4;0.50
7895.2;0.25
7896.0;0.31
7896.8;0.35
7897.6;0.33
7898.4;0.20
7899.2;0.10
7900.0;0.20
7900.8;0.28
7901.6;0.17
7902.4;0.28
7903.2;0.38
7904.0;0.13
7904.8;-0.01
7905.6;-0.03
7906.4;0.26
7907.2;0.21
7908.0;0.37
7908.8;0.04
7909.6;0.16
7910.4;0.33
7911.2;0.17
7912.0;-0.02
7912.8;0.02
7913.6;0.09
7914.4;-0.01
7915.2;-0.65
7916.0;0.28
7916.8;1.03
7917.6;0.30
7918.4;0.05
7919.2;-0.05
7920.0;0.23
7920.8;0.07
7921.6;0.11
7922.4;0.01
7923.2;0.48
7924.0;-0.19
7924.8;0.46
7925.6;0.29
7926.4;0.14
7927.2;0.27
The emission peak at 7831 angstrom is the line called H-gamma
